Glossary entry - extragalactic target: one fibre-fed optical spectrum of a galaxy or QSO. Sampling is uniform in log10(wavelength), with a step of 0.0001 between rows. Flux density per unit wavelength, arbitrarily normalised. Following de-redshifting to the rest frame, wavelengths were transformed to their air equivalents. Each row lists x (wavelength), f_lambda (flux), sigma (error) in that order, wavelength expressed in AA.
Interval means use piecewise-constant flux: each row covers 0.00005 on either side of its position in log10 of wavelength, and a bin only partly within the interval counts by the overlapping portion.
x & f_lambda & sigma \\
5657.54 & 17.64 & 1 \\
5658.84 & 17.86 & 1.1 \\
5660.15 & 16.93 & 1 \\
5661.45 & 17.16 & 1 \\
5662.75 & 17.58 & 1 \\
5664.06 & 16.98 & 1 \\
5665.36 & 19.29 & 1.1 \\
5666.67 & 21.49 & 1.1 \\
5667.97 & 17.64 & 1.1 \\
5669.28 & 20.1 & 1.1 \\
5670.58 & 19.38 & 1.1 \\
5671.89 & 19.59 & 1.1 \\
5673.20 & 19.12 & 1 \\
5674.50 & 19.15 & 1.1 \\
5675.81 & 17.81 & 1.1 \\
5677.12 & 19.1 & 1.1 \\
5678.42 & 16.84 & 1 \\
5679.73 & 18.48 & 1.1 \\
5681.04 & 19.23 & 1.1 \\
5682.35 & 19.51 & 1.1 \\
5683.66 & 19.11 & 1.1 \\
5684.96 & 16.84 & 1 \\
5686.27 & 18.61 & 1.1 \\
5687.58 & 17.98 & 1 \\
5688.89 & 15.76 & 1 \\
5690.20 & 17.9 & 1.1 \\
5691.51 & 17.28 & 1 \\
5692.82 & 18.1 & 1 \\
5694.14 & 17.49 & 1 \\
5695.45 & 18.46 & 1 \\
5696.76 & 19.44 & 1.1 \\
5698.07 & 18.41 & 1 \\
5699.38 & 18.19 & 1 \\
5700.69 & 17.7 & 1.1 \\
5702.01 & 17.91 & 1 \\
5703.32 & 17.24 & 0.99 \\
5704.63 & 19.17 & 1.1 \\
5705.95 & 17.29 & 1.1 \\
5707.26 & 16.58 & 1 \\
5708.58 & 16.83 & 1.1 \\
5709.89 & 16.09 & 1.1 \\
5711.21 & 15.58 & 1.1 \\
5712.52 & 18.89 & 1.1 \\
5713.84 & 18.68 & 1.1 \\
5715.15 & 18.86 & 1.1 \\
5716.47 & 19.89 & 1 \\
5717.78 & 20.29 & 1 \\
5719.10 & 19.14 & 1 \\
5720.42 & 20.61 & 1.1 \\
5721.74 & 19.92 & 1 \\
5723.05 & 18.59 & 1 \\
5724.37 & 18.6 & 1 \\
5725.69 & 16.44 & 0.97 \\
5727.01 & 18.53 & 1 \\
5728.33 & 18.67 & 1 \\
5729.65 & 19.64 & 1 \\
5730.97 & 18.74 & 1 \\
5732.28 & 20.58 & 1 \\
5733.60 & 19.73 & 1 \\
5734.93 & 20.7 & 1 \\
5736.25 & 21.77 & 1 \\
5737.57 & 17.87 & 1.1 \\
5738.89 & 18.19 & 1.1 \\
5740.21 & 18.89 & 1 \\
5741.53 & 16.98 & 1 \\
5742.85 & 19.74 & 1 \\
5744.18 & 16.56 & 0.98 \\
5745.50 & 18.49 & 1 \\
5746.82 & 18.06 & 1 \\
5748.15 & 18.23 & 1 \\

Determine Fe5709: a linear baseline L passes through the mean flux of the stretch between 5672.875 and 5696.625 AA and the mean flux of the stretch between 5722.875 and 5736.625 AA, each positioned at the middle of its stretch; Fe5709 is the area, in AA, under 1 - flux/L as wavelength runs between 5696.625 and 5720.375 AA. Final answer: 0.7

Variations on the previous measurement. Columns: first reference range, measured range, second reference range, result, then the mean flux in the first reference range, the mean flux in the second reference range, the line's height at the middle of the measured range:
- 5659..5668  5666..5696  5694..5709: -0.7 AA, 18.2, 17.9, 18.1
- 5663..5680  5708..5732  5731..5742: 0.8 AA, 18.8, 19.4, 19.2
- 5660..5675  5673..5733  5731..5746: 1.8 AA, 18.8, 19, 18.9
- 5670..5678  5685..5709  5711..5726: 1.5 AA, 19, 18.9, 19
